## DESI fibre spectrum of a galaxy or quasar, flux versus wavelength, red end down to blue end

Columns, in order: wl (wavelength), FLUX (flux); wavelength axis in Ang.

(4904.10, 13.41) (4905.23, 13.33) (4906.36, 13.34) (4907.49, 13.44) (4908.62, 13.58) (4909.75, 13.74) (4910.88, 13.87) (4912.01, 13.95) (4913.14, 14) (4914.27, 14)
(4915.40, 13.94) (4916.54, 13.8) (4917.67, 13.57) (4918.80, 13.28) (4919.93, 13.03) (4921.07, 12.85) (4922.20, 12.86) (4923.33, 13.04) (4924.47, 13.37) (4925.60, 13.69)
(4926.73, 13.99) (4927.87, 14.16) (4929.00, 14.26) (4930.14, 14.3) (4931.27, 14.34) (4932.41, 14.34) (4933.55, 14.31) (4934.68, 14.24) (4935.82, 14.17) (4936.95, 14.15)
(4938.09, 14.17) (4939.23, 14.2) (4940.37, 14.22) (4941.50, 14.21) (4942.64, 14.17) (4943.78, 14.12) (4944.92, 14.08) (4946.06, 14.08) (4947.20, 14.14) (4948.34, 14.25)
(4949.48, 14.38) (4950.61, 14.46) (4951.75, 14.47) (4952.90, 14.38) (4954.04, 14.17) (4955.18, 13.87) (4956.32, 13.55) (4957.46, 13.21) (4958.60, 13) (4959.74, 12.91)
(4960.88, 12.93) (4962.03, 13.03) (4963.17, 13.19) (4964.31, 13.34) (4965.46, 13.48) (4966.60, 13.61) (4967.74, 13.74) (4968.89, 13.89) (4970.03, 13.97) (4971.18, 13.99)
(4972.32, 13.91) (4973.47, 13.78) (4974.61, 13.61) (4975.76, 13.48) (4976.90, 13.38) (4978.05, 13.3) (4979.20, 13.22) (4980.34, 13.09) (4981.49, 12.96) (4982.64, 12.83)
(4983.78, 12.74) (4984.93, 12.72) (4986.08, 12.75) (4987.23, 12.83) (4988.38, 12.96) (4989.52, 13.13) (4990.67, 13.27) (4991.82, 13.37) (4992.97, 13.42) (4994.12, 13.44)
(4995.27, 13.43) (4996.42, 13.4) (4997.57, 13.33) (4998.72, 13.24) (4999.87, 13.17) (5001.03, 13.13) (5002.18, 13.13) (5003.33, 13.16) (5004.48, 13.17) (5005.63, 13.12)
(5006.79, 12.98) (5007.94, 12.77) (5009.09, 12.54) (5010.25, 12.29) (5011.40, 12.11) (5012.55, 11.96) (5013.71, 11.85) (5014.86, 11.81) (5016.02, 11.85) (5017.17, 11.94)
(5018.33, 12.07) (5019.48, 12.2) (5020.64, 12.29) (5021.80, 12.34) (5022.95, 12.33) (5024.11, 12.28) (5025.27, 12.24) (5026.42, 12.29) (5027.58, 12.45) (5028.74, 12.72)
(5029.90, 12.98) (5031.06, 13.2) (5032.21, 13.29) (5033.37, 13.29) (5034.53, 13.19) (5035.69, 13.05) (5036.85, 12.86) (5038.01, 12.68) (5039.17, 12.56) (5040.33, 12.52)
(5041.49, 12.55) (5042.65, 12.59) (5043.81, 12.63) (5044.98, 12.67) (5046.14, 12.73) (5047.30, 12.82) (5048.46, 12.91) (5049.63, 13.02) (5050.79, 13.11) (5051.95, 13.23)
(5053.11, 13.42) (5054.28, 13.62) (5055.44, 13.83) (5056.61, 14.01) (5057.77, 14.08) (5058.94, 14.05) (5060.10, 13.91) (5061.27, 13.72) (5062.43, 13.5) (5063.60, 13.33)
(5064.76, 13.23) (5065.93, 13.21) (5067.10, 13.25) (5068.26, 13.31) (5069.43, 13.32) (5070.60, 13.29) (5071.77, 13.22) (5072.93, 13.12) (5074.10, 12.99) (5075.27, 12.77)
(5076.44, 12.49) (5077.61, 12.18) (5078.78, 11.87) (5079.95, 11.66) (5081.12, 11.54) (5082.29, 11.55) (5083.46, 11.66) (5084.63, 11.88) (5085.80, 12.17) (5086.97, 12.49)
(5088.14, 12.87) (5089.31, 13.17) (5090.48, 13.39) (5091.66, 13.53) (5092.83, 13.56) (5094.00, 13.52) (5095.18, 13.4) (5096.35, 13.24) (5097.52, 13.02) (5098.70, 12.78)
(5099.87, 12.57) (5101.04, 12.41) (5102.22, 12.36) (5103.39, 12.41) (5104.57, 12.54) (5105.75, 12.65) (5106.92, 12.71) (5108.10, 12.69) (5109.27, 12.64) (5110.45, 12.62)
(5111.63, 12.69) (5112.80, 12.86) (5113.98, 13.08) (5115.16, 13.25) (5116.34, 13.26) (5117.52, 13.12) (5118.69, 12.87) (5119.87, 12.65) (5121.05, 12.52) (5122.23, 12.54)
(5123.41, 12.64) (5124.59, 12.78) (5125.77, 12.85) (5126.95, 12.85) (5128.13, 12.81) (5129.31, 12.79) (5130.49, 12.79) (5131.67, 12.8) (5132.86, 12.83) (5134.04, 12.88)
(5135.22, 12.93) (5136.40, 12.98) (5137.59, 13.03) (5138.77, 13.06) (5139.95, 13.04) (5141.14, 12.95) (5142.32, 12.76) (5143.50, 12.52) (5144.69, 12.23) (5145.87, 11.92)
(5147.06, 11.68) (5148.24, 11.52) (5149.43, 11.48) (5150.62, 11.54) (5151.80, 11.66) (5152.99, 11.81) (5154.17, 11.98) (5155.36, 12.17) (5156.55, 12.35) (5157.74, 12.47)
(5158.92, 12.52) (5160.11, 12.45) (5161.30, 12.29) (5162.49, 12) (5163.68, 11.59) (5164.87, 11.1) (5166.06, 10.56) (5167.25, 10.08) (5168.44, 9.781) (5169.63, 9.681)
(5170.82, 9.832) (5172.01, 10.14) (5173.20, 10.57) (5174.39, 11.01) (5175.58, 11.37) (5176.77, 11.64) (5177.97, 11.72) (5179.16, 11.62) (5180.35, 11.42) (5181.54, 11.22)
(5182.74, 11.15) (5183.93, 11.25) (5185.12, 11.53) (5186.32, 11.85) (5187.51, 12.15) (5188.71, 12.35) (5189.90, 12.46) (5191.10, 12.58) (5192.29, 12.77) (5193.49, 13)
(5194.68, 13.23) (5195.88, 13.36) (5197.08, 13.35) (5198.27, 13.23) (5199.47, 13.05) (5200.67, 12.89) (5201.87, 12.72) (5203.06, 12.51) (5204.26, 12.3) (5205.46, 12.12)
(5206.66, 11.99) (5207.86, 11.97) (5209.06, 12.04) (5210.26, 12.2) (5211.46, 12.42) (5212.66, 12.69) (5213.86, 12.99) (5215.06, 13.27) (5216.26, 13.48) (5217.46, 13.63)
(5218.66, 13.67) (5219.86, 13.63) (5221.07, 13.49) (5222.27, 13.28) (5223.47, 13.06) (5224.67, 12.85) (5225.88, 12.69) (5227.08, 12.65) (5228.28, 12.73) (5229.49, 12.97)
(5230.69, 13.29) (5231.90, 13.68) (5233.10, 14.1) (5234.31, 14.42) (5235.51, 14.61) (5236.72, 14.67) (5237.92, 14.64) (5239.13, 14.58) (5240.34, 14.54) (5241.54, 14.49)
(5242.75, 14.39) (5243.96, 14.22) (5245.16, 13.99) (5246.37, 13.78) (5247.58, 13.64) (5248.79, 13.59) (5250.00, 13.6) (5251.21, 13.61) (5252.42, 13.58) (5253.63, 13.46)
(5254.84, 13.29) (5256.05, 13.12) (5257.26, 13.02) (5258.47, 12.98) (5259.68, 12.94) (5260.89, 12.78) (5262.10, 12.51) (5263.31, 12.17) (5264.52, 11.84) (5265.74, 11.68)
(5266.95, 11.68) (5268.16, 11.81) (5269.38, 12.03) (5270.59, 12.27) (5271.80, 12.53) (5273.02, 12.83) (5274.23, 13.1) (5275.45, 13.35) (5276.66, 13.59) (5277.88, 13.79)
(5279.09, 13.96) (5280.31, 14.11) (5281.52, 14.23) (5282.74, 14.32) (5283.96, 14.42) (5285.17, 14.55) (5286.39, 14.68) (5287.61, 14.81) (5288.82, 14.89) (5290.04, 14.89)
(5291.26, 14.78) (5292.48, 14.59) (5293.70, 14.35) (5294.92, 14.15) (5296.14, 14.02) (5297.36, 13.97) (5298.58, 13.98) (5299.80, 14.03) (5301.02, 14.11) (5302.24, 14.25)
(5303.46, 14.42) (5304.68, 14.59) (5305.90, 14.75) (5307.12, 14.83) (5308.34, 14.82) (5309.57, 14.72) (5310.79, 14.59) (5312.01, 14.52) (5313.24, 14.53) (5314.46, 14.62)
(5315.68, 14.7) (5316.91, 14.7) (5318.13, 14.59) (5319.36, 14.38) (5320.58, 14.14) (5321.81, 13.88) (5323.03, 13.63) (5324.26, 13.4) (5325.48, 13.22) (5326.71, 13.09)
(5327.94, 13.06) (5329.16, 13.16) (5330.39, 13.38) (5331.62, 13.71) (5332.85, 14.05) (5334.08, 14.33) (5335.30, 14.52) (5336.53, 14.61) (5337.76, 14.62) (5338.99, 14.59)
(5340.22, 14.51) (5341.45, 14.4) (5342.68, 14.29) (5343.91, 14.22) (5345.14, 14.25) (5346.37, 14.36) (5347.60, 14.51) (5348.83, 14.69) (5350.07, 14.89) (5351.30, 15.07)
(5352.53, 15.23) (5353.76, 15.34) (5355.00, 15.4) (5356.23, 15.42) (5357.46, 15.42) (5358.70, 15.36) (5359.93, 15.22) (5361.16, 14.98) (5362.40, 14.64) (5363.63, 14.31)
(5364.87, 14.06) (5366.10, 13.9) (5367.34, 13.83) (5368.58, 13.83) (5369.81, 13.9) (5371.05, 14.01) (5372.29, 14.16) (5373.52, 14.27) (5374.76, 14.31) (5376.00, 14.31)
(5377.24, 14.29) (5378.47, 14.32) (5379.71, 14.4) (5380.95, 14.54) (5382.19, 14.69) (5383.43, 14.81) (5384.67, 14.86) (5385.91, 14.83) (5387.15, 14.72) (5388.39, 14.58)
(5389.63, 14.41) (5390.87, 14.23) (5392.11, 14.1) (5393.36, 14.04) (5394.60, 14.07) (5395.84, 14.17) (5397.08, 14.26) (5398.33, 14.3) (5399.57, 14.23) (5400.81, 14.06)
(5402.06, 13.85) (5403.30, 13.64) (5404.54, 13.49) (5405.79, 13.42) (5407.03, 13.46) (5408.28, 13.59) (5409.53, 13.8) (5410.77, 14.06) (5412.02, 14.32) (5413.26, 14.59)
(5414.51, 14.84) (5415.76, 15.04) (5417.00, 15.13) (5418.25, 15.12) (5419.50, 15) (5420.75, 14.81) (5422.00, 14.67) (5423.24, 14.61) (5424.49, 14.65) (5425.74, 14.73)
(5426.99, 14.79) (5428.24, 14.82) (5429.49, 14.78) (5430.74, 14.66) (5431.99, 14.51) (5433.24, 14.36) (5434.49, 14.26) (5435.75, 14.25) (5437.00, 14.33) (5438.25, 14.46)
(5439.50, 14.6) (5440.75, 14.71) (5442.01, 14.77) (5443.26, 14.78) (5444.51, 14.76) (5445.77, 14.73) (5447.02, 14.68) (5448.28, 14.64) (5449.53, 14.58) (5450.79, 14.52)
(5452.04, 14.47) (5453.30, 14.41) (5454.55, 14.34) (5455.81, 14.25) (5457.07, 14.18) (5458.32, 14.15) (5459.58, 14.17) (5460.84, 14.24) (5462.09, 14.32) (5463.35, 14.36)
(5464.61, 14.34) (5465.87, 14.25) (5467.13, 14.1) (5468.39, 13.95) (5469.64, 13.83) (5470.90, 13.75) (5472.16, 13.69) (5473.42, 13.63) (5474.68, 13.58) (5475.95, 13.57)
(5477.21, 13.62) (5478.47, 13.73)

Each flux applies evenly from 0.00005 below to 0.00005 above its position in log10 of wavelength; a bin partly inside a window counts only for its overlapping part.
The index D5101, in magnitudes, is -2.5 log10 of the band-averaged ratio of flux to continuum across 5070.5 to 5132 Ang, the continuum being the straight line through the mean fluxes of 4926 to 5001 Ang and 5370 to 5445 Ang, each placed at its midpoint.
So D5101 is 0.10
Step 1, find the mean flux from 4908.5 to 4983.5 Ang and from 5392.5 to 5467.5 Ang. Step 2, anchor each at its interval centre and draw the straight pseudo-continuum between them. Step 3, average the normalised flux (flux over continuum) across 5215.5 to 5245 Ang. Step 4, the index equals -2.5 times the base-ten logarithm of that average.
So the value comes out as 0.03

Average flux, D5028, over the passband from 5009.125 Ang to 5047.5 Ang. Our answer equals 12.5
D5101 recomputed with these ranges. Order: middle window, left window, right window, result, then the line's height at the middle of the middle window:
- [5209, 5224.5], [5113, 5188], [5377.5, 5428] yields -0.04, 12.6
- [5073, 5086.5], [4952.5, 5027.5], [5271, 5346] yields 0.11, 13.3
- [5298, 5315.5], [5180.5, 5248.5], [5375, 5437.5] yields -0.06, 13.7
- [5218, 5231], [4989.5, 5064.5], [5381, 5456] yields 0.05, 13.7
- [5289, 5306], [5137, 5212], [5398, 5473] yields -0.10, 13.1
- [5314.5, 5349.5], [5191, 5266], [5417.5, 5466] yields -0.02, 13.9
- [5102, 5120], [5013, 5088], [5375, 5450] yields 0.02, 13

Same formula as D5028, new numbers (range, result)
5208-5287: 13.3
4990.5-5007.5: 13.2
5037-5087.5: 12.9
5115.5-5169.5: 12.3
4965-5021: 13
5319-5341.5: 13.9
